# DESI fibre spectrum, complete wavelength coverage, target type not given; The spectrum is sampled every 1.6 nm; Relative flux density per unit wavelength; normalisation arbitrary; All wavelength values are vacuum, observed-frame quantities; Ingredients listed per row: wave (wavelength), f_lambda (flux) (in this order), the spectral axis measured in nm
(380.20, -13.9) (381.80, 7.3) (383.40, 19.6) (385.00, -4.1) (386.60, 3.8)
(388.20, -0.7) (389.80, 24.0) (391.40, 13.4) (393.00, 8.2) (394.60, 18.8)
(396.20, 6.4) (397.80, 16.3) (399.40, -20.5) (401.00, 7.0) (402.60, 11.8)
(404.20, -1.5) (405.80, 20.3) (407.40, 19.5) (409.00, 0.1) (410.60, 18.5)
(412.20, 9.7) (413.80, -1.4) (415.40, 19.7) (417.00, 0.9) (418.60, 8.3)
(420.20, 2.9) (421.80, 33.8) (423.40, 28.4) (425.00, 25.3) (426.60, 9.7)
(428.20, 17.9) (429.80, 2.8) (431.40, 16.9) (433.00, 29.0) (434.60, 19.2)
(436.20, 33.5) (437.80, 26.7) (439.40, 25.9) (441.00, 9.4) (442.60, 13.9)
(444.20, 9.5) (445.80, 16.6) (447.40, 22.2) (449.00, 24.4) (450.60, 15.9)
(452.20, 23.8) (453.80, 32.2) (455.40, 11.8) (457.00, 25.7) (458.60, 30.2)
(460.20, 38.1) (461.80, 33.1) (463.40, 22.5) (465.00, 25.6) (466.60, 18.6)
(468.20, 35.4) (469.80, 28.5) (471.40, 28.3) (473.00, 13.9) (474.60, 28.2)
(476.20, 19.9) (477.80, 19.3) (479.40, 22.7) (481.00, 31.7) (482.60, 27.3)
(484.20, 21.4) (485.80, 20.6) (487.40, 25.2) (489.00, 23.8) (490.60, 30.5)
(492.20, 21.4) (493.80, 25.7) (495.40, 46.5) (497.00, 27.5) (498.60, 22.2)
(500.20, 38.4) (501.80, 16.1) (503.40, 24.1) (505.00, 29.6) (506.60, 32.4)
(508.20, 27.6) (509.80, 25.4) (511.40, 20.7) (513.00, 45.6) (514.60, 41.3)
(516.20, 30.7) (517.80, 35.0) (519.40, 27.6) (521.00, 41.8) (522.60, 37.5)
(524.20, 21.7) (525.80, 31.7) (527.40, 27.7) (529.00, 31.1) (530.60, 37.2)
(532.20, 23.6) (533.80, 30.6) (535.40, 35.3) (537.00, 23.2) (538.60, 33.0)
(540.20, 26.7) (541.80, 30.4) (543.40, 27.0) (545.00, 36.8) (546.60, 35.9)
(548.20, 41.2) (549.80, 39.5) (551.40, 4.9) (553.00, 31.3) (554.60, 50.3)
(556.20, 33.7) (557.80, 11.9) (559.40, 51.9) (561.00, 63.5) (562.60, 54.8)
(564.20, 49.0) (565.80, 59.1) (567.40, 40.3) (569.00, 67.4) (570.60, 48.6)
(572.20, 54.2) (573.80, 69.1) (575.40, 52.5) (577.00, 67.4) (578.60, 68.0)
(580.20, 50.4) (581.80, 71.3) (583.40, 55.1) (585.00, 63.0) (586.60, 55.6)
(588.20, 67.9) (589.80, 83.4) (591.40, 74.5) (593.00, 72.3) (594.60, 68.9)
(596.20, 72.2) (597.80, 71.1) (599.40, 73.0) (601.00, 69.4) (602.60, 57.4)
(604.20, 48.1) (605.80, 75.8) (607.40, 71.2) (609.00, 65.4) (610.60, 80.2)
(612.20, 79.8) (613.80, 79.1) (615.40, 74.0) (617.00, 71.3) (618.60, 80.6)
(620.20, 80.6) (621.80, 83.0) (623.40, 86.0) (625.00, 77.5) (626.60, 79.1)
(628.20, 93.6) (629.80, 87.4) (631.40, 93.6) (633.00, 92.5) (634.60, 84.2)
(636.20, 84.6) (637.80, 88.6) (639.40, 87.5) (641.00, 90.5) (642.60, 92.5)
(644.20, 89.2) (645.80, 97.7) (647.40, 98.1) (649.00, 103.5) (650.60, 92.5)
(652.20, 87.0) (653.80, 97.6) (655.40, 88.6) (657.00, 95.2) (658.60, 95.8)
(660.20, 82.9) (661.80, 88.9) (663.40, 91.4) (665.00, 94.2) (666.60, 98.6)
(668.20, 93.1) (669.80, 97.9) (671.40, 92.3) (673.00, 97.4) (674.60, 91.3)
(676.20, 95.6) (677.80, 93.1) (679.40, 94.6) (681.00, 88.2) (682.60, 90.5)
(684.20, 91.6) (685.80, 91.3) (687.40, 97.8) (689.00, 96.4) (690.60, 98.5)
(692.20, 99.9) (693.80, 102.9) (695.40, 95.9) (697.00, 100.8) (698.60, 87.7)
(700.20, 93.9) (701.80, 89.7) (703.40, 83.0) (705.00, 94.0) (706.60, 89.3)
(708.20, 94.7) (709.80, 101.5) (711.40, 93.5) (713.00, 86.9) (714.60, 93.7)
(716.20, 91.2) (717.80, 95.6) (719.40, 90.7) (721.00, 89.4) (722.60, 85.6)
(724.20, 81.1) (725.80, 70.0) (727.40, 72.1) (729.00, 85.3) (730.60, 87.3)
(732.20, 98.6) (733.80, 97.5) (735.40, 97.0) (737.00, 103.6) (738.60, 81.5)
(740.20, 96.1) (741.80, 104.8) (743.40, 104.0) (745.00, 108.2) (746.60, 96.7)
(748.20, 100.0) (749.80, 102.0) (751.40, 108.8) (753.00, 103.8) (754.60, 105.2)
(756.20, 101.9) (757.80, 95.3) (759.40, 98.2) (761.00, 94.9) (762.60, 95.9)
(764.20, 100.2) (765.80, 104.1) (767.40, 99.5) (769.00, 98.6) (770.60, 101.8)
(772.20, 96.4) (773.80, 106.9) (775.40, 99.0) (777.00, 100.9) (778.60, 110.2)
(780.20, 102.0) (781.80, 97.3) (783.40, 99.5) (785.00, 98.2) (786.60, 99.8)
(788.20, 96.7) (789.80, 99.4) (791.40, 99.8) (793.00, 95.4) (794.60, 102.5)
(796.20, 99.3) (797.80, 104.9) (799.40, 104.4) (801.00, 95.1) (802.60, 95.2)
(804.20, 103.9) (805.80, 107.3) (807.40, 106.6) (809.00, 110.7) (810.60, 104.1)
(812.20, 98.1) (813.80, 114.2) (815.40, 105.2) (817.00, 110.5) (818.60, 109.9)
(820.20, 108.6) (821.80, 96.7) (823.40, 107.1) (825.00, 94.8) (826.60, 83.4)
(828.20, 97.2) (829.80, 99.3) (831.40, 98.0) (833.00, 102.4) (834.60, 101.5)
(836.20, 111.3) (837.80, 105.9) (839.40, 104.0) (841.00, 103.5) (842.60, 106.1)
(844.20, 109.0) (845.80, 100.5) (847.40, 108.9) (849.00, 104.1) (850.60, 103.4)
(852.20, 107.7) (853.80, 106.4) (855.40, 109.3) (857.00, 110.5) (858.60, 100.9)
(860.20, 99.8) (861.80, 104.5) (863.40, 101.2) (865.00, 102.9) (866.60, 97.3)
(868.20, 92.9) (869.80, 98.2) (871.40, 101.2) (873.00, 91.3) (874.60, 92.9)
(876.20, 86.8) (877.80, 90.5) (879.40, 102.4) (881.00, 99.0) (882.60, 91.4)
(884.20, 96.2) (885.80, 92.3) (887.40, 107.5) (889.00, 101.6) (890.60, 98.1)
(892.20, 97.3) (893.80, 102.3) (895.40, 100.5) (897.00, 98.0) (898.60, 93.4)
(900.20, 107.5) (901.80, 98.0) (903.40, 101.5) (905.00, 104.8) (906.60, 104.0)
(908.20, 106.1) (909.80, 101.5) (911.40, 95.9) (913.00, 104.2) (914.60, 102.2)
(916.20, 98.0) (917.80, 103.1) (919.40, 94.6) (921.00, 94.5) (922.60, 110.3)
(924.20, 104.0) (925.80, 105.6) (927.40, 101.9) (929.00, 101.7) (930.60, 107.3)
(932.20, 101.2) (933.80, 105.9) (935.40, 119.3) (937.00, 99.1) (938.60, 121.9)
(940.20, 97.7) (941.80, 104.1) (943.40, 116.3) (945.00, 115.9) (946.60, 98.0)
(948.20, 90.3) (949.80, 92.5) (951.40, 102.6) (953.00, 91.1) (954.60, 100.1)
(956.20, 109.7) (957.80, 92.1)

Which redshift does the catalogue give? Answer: 0.40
